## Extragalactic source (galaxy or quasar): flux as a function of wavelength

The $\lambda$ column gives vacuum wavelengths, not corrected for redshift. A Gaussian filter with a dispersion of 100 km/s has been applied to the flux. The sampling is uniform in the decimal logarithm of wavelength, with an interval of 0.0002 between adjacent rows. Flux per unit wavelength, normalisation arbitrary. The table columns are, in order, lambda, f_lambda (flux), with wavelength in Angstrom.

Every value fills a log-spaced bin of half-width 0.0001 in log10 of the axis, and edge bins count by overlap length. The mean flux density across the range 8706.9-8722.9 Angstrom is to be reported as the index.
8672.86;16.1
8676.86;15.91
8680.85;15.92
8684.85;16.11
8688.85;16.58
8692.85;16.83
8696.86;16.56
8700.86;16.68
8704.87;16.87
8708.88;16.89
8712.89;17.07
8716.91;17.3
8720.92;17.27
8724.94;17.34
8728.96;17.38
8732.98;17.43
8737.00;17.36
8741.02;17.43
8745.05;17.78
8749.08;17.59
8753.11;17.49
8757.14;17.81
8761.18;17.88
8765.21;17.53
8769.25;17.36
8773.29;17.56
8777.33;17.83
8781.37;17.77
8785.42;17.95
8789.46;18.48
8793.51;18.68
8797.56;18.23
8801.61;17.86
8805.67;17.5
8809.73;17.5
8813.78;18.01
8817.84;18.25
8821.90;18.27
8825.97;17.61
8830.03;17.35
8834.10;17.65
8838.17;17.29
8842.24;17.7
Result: 17.1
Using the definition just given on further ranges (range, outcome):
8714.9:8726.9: 17.3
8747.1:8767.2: 17.7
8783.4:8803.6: 18.2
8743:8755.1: 17.6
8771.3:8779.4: 17.7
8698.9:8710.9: 16.8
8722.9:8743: 17.4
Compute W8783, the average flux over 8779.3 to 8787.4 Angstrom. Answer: 17.9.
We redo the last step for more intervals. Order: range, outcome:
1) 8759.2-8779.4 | 17.6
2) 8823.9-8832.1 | 17.5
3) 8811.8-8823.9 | 18.2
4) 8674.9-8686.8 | 16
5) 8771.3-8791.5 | 17.9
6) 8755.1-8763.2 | 17.8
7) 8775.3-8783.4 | 17.8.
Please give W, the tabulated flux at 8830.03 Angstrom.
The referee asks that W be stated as 17.35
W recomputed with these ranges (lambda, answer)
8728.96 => 17.38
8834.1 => 17.65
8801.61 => 17.86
